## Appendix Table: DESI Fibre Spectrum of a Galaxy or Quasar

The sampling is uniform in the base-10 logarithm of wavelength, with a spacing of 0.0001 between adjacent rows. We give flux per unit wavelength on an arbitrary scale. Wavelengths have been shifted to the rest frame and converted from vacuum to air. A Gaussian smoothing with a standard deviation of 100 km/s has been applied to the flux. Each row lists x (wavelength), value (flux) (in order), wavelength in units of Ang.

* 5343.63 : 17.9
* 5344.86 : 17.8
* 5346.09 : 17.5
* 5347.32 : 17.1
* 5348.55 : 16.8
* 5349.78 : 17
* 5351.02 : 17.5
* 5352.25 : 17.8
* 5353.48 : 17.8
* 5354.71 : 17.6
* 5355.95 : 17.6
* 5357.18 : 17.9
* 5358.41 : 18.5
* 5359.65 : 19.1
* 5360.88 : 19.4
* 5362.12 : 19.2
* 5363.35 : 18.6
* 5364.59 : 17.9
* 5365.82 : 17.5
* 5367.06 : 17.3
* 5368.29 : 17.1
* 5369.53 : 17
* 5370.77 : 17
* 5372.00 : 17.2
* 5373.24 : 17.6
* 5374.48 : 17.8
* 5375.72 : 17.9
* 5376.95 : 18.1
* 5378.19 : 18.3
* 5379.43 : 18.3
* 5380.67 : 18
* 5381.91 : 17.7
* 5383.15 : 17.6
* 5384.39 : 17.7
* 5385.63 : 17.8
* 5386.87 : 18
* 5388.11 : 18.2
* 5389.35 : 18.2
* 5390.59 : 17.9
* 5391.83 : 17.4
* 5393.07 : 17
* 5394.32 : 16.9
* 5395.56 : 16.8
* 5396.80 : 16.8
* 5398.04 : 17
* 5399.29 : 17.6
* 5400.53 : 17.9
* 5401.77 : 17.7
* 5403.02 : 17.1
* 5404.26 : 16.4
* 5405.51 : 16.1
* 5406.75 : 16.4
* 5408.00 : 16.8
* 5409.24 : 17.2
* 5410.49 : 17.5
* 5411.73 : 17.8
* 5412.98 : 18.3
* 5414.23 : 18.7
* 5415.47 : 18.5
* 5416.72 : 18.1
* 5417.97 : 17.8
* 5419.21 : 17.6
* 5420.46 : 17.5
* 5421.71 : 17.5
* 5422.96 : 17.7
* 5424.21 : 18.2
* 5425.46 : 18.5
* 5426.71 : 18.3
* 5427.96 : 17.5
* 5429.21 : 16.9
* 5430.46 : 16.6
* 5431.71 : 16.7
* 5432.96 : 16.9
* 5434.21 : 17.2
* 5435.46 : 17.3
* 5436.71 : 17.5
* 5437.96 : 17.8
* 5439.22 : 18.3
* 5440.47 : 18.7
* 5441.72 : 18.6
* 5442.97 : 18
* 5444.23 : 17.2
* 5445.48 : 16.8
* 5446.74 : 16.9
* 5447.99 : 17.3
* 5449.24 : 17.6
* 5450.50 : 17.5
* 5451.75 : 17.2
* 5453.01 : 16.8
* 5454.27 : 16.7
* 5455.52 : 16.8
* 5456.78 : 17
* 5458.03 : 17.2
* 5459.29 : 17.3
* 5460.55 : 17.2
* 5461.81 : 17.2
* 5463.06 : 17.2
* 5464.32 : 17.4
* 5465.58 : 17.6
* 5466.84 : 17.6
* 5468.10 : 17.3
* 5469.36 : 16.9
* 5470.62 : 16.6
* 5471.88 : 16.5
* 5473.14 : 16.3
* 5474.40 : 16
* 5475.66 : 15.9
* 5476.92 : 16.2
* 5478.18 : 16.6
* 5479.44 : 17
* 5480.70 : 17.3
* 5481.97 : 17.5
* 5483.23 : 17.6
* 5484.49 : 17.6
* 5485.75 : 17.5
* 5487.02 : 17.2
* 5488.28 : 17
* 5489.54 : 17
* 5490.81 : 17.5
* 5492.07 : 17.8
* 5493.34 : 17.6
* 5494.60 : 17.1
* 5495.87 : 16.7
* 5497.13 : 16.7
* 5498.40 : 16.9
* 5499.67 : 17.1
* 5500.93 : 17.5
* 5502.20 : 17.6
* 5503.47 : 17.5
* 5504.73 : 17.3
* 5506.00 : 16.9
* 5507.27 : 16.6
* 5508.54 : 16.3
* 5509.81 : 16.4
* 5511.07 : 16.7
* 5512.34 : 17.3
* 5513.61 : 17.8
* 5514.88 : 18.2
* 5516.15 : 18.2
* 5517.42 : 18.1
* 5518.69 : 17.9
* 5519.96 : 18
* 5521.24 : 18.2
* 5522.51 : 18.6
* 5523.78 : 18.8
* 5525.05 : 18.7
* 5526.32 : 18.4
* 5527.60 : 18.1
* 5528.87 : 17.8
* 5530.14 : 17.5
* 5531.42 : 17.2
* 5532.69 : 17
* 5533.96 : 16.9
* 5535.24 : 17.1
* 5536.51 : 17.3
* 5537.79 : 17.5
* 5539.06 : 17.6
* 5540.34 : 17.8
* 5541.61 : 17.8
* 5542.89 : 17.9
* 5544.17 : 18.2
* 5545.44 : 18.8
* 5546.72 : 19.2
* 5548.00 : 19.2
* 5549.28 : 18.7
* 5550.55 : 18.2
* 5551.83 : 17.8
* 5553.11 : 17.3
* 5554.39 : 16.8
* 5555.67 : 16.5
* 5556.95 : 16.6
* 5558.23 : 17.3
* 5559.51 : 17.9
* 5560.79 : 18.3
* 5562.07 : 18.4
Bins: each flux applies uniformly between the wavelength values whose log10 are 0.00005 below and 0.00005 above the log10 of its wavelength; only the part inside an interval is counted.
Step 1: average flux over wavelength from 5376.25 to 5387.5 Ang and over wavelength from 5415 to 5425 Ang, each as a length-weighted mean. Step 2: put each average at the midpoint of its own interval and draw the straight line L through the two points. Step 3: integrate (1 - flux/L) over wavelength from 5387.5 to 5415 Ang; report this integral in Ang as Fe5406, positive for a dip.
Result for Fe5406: 0.8 Ang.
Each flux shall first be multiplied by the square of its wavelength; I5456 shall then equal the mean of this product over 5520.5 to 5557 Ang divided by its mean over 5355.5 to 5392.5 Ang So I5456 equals 1.06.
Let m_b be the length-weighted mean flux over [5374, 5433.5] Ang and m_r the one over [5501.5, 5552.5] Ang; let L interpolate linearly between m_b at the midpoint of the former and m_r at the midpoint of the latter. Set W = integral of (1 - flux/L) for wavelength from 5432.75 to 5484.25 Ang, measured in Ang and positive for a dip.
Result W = 1.4 Ang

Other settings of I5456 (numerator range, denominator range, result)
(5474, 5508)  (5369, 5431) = 1.01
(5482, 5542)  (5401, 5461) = 1.03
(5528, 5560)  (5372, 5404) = 1.06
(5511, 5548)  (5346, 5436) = 1.07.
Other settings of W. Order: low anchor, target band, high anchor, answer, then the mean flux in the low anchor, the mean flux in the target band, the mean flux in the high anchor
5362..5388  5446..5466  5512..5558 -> 0.7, 17.8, 17.2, 17.9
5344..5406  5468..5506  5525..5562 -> 1.5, 17.6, 17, 17.8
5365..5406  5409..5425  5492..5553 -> -0.3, 17.5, 17.9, 17.7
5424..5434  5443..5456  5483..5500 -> 0.2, 17.4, 17.1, 17.2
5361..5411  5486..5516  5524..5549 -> 1.1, 17.5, 17.2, 17.9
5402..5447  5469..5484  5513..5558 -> 0.8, 17.5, 16.7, 17.9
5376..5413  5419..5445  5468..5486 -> -0.7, 17.5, 17.6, 16.8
